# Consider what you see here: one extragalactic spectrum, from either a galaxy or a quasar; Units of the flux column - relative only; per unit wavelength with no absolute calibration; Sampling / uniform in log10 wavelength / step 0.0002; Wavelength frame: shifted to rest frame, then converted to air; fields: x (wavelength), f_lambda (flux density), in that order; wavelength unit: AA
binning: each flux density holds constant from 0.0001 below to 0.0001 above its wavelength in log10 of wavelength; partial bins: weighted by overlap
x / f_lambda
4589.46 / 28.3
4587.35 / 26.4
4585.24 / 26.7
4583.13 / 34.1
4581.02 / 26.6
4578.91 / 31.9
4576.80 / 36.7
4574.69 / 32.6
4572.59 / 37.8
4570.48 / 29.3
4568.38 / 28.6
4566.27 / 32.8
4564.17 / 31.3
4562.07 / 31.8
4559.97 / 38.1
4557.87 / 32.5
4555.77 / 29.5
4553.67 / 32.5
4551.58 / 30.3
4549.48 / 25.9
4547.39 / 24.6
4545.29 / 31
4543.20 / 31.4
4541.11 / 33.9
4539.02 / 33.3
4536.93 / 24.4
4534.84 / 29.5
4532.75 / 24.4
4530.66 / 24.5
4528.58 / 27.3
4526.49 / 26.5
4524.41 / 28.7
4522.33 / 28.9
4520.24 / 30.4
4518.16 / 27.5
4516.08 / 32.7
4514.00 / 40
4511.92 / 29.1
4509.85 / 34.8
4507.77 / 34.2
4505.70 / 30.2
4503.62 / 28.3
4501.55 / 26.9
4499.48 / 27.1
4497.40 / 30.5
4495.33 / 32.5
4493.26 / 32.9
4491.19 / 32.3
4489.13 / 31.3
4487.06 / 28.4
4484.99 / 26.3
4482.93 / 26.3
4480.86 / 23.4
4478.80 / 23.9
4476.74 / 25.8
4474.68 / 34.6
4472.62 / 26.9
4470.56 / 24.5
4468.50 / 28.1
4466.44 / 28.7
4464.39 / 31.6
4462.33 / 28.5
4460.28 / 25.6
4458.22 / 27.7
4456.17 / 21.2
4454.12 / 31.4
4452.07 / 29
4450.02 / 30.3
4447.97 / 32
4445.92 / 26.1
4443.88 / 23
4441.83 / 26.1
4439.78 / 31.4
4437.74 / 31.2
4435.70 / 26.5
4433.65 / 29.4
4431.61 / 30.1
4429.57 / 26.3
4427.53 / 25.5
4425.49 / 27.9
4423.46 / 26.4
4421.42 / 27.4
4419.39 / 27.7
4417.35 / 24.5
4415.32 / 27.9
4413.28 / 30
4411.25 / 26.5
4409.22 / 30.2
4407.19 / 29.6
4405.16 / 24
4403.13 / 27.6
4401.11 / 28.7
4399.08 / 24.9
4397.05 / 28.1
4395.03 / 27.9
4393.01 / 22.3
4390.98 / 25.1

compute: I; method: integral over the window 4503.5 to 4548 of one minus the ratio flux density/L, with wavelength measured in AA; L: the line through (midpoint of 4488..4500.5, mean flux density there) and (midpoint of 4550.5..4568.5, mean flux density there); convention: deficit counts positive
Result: 2.4 AA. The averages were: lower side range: 31.1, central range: 29.9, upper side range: 32.1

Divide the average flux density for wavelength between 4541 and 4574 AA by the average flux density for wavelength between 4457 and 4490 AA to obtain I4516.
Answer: 1.1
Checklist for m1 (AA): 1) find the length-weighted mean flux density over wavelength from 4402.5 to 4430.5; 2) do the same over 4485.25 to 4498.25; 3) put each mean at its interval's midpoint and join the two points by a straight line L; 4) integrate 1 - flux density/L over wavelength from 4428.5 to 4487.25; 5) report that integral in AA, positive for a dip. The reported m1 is 3.1 AA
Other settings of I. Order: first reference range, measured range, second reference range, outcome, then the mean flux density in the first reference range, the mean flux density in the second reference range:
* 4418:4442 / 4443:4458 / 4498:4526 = 0.5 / 28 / 30.6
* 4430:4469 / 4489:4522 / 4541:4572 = -1.8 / 28.3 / 30.9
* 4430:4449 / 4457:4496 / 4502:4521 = 2.3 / 28.4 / 31.8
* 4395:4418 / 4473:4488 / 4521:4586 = 1.0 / 27.5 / 30.3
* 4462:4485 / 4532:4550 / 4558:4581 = 1.3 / 27.4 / 32.8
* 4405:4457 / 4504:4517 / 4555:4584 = -1.2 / 27.8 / 32.4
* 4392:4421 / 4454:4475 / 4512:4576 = 0.6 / 27.1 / 30.4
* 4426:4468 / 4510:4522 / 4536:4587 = -0.8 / 28.1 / 31.1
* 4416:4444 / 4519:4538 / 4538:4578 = 2.2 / 27.5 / 31.8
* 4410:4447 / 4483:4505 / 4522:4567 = -0.6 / 27.5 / 29.7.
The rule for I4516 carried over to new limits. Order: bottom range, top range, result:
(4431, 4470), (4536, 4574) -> 1.10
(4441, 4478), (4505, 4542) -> 1.08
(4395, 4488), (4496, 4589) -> 1.10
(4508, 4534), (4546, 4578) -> 1.06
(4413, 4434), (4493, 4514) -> 1.13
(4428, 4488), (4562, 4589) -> 1.13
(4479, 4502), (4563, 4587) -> 1.10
